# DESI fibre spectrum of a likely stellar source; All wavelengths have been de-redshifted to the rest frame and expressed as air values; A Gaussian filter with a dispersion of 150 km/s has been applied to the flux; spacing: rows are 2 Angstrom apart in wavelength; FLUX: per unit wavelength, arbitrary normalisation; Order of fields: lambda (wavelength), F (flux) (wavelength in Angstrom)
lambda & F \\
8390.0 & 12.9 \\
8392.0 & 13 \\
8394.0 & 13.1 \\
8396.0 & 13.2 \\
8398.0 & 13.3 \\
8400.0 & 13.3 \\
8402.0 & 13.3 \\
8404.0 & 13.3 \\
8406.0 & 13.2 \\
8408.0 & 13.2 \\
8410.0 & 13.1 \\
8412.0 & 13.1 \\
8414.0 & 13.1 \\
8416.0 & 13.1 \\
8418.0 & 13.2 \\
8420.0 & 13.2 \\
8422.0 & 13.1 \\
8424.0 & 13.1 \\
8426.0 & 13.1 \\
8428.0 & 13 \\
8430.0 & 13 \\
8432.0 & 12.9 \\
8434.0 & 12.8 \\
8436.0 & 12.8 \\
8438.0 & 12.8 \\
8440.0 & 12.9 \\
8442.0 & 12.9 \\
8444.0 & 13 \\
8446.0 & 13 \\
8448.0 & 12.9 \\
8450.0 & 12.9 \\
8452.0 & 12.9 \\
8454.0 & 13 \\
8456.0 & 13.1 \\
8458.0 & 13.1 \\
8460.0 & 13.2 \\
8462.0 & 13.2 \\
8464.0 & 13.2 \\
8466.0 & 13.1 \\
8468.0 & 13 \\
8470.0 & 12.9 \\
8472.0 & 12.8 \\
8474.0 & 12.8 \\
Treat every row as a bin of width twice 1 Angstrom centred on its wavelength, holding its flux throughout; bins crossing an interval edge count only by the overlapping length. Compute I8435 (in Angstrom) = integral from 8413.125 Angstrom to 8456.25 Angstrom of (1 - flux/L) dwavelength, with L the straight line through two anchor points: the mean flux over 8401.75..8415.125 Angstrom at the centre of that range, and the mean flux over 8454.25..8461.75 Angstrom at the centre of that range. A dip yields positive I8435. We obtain 0.5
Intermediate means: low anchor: 13.2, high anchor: 13.1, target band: 13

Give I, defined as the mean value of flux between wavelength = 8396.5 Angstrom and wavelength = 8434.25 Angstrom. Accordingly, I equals 13.1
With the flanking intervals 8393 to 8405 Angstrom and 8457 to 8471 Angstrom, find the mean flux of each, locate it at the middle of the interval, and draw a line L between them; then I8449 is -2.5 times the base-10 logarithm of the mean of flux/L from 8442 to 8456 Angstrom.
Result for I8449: 0.01 mag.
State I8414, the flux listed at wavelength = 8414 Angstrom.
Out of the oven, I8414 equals 13.1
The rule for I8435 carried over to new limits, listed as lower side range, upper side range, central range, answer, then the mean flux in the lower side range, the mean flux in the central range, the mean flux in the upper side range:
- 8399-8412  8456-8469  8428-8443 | 0.34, 13.2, 12.9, 13.1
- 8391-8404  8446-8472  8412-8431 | 0.06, 13.2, 13.1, 13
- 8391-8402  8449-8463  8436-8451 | 0.20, 13.2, 12.9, 13.1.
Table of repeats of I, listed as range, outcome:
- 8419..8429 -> 13.1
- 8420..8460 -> 13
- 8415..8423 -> 13.2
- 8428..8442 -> 12.9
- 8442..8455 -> 12.9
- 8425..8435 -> 13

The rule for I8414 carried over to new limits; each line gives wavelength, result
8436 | 12.8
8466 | 13.1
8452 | 12.9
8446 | 13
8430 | 13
